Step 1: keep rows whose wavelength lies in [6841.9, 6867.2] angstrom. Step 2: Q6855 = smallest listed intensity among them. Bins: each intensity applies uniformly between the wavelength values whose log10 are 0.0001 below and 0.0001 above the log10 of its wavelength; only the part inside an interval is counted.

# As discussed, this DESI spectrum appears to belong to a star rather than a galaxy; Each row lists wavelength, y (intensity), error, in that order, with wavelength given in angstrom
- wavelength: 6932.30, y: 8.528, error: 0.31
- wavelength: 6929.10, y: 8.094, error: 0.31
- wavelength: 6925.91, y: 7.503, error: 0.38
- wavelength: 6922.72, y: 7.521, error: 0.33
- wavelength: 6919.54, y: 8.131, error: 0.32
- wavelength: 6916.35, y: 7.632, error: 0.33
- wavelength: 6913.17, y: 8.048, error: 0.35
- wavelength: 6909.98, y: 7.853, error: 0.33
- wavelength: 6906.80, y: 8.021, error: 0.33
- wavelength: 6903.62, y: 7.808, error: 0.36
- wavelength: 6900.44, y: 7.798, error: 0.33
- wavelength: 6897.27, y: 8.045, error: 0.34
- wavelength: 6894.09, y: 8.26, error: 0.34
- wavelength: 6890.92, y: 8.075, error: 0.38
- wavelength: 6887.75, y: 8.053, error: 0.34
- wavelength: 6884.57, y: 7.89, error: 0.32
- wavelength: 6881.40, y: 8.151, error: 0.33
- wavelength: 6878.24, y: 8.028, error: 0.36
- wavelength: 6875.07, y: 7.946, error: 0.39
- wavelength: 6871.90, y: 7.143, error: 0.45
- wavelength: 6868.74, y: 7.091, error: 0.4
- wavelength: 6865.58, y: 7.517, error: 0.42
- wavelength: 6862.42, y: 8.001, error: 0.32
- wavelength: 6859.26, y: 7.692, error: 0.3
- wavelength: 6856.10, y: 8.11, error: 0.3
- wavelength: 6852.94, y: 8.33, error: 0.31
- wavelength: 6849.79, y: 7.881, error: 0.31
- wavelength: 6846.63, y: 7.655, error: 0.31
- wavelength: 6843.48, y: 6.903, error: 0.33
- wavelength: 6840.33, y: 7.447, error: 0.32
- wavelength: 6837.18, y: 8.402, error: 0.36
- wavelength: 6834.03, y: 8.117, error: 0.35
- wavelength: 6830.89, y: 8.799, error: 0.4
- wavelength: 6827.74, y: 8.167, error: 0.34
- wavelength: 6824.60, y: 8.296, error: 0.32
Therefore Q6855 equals 6.903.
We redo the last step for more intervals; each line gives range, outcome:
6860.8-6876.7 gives 7.091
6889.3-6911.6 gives 7.798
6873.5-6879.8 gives 7.946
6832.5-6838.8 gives 8.117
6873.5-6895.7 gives 7.89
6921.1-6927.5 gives 7.503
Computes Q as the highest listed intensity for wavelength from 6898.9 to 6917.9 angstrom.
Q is 8.048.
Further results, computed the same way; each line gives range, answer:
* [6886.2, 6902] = 8.26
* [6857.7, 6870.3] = 8.001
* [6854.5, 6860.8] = 8.11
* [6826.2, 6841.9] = 8.799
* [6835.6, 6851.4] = 8.402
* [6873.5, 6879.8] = 8.028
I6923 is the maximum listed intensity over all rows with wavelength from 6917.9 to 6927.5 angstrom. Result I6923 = 8.131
